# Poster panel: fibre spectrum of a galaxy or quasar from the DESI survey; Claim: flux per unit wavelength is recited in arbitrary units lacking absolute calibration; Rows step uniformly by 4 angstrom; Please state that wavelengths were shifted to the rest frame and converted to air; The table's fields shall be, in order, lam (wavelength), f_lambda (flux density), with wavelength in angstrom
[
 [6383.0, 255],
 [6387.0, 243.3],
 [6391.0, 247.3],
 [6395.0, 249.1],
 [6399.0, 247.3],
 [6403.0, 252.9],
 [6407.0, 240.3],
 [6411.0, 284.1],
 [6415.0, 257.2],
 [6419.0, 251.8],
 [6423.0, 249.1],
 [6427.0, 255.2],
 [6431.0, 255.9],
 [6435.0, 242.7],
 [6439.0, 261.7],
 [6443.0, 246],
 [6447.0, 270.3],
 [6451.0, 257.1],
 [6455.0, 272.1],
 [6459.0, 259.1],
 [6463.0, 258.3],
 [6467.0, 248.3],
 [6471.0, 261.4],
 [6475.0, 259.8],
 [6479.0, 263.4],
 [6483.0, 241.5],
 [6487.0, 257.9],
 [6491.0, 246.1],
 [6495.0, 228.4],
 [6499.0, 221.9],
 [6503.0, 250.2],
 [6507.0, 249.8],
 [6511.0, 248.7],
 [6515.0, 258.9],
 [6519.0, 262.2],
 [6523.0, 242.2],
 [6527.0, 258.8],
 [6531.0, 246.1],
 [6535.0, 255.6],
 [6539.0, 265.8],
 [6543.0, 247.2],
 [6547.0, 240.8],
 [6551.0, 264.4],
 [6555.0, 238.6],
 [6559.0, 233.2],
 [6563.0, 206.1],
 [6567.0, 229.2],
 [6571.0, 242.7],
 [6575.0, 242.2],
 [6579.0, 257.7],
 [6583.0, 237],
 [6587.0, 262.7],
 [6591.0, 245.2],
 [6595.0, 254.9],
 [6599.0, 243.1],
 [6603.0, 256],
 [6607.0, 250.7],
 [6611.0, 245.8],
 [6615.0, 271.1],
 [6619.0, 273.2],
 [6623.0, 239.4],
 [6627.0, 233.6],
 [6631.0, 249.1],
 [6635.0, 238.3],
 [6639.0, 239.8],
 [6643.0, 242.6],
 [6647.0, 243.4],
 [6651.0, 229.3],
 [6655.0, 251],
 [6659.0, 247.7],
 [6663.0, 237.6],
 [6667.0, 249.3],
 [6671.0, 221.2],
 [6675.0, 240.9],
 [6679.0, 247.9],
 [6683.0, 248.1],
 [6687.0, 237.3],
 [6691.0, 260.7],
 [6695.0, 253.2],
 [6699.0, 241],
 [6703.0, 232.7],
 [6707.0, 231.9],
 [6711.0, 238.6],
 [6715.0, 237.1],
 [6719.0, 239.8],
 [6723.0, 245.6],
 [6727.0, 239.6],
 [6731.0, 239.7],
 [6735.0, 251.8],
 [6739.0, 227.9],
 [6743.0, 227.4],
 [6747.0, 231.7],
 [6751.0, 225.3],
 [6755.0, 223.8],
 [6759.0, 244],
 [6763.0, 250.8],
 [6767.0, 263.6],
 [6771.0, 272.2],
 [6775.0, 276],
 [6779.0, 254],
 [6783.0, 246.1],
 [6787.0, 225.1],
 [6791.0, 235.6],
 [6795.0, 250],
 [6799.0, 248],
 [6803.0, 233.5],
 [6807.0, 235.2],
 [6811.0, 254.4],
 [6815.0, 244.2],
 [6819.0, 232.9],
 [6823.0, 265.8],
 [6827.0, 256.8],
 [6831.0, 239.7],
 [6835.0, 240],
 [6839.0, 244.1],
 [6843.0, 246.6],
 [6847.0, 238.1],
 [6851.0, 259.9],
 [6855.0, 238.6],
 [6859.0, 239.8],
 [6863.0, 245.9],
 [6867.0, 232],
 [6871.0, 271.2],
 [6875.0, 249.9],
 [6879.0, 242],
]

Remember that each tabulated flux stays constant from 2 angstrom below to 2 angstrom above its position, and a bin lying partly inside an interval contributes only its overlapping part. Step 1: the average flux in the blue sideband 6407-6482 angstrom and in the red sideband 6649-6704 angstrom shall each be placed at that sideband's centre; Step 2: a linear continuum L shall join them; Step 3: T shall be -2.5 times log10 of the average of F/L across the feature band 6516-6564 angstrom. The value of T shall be 0.02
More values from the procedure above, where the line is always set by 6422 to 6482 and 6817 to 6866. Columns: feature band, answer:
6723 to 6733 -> 0.04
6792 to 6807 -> 0.02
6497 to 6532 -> 0.03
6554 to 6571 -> 0.12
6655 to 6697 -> 0.03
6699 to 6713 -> 0.06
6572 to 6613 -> 0.02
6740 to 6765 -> 0.07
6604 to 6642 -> 0.01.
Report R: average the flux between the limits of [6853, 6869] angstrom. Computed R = 239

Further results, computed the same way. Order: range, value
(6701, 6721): 236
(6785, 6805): 238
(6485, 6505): 241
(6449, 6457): 265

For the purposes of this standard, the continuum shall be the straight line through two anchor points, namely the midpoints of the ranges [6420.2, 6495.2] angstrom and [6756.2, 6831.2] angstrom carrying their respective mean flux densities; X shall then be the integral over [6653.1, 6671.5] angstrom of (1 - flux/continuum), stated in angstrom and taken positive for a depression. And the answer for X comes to 0.61 angstrom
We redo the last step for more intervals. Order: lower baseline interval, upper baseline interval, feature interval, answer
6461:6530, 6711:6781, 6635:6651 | 0.4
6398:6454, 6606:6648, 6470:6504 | 0.8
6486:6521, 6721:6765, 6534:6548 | -0.4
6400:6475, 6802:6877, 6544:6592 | 2.2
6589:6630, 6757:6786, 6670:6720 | 2.6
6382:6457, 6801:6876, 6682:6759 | 3.0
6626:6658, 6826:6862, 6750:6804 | -0.8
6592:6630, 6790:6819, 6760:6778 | -1.4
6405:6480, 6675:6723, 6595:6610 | -0.1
